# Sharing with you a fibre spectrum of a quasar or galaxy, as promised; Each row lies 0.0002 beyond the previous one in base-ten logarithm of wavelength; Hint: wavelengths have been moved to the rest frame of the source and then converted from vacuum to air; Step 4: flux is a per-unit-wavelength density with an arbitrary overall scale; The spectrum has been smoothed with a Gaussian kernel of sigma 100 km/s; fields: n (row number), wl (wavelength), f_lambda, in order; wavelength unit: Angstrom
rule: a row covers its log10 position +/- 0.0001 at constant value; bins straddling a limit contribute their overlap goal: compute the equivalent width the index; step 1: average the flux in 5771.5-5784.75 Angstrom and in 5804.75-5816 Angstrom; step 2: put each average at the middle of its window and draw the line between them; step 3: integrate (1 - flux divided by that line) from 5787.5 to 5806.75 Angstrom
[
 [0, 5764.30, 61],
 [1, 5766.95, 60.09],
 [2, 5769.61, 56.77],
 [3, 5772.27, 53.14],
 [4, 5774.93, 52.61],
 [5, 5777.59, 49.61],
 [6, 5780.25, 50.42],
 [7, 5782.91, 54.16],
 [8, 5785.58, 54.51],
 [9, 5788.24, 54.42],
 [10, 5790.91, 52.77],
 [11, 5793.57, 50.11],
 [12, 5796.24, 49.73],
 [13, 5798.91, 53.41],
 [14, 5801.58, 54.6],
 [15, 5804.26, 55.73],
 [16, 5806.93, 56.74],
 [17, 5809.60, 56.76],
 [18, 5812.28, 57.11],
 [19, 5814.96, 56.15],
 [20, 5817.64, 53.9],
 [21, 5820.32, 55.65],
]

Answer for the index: 0.6 Angstrom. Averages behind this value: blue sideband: 52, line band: 53.1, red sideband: 56.6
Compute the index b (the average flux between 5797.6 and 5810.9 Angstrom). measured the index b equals 55.5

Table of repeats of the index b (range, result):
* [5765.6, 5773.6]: 56.7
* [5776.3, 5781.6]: 50.1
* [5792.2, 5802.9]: 52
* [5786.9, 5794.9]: 52.5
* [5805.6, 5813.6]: 56.9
